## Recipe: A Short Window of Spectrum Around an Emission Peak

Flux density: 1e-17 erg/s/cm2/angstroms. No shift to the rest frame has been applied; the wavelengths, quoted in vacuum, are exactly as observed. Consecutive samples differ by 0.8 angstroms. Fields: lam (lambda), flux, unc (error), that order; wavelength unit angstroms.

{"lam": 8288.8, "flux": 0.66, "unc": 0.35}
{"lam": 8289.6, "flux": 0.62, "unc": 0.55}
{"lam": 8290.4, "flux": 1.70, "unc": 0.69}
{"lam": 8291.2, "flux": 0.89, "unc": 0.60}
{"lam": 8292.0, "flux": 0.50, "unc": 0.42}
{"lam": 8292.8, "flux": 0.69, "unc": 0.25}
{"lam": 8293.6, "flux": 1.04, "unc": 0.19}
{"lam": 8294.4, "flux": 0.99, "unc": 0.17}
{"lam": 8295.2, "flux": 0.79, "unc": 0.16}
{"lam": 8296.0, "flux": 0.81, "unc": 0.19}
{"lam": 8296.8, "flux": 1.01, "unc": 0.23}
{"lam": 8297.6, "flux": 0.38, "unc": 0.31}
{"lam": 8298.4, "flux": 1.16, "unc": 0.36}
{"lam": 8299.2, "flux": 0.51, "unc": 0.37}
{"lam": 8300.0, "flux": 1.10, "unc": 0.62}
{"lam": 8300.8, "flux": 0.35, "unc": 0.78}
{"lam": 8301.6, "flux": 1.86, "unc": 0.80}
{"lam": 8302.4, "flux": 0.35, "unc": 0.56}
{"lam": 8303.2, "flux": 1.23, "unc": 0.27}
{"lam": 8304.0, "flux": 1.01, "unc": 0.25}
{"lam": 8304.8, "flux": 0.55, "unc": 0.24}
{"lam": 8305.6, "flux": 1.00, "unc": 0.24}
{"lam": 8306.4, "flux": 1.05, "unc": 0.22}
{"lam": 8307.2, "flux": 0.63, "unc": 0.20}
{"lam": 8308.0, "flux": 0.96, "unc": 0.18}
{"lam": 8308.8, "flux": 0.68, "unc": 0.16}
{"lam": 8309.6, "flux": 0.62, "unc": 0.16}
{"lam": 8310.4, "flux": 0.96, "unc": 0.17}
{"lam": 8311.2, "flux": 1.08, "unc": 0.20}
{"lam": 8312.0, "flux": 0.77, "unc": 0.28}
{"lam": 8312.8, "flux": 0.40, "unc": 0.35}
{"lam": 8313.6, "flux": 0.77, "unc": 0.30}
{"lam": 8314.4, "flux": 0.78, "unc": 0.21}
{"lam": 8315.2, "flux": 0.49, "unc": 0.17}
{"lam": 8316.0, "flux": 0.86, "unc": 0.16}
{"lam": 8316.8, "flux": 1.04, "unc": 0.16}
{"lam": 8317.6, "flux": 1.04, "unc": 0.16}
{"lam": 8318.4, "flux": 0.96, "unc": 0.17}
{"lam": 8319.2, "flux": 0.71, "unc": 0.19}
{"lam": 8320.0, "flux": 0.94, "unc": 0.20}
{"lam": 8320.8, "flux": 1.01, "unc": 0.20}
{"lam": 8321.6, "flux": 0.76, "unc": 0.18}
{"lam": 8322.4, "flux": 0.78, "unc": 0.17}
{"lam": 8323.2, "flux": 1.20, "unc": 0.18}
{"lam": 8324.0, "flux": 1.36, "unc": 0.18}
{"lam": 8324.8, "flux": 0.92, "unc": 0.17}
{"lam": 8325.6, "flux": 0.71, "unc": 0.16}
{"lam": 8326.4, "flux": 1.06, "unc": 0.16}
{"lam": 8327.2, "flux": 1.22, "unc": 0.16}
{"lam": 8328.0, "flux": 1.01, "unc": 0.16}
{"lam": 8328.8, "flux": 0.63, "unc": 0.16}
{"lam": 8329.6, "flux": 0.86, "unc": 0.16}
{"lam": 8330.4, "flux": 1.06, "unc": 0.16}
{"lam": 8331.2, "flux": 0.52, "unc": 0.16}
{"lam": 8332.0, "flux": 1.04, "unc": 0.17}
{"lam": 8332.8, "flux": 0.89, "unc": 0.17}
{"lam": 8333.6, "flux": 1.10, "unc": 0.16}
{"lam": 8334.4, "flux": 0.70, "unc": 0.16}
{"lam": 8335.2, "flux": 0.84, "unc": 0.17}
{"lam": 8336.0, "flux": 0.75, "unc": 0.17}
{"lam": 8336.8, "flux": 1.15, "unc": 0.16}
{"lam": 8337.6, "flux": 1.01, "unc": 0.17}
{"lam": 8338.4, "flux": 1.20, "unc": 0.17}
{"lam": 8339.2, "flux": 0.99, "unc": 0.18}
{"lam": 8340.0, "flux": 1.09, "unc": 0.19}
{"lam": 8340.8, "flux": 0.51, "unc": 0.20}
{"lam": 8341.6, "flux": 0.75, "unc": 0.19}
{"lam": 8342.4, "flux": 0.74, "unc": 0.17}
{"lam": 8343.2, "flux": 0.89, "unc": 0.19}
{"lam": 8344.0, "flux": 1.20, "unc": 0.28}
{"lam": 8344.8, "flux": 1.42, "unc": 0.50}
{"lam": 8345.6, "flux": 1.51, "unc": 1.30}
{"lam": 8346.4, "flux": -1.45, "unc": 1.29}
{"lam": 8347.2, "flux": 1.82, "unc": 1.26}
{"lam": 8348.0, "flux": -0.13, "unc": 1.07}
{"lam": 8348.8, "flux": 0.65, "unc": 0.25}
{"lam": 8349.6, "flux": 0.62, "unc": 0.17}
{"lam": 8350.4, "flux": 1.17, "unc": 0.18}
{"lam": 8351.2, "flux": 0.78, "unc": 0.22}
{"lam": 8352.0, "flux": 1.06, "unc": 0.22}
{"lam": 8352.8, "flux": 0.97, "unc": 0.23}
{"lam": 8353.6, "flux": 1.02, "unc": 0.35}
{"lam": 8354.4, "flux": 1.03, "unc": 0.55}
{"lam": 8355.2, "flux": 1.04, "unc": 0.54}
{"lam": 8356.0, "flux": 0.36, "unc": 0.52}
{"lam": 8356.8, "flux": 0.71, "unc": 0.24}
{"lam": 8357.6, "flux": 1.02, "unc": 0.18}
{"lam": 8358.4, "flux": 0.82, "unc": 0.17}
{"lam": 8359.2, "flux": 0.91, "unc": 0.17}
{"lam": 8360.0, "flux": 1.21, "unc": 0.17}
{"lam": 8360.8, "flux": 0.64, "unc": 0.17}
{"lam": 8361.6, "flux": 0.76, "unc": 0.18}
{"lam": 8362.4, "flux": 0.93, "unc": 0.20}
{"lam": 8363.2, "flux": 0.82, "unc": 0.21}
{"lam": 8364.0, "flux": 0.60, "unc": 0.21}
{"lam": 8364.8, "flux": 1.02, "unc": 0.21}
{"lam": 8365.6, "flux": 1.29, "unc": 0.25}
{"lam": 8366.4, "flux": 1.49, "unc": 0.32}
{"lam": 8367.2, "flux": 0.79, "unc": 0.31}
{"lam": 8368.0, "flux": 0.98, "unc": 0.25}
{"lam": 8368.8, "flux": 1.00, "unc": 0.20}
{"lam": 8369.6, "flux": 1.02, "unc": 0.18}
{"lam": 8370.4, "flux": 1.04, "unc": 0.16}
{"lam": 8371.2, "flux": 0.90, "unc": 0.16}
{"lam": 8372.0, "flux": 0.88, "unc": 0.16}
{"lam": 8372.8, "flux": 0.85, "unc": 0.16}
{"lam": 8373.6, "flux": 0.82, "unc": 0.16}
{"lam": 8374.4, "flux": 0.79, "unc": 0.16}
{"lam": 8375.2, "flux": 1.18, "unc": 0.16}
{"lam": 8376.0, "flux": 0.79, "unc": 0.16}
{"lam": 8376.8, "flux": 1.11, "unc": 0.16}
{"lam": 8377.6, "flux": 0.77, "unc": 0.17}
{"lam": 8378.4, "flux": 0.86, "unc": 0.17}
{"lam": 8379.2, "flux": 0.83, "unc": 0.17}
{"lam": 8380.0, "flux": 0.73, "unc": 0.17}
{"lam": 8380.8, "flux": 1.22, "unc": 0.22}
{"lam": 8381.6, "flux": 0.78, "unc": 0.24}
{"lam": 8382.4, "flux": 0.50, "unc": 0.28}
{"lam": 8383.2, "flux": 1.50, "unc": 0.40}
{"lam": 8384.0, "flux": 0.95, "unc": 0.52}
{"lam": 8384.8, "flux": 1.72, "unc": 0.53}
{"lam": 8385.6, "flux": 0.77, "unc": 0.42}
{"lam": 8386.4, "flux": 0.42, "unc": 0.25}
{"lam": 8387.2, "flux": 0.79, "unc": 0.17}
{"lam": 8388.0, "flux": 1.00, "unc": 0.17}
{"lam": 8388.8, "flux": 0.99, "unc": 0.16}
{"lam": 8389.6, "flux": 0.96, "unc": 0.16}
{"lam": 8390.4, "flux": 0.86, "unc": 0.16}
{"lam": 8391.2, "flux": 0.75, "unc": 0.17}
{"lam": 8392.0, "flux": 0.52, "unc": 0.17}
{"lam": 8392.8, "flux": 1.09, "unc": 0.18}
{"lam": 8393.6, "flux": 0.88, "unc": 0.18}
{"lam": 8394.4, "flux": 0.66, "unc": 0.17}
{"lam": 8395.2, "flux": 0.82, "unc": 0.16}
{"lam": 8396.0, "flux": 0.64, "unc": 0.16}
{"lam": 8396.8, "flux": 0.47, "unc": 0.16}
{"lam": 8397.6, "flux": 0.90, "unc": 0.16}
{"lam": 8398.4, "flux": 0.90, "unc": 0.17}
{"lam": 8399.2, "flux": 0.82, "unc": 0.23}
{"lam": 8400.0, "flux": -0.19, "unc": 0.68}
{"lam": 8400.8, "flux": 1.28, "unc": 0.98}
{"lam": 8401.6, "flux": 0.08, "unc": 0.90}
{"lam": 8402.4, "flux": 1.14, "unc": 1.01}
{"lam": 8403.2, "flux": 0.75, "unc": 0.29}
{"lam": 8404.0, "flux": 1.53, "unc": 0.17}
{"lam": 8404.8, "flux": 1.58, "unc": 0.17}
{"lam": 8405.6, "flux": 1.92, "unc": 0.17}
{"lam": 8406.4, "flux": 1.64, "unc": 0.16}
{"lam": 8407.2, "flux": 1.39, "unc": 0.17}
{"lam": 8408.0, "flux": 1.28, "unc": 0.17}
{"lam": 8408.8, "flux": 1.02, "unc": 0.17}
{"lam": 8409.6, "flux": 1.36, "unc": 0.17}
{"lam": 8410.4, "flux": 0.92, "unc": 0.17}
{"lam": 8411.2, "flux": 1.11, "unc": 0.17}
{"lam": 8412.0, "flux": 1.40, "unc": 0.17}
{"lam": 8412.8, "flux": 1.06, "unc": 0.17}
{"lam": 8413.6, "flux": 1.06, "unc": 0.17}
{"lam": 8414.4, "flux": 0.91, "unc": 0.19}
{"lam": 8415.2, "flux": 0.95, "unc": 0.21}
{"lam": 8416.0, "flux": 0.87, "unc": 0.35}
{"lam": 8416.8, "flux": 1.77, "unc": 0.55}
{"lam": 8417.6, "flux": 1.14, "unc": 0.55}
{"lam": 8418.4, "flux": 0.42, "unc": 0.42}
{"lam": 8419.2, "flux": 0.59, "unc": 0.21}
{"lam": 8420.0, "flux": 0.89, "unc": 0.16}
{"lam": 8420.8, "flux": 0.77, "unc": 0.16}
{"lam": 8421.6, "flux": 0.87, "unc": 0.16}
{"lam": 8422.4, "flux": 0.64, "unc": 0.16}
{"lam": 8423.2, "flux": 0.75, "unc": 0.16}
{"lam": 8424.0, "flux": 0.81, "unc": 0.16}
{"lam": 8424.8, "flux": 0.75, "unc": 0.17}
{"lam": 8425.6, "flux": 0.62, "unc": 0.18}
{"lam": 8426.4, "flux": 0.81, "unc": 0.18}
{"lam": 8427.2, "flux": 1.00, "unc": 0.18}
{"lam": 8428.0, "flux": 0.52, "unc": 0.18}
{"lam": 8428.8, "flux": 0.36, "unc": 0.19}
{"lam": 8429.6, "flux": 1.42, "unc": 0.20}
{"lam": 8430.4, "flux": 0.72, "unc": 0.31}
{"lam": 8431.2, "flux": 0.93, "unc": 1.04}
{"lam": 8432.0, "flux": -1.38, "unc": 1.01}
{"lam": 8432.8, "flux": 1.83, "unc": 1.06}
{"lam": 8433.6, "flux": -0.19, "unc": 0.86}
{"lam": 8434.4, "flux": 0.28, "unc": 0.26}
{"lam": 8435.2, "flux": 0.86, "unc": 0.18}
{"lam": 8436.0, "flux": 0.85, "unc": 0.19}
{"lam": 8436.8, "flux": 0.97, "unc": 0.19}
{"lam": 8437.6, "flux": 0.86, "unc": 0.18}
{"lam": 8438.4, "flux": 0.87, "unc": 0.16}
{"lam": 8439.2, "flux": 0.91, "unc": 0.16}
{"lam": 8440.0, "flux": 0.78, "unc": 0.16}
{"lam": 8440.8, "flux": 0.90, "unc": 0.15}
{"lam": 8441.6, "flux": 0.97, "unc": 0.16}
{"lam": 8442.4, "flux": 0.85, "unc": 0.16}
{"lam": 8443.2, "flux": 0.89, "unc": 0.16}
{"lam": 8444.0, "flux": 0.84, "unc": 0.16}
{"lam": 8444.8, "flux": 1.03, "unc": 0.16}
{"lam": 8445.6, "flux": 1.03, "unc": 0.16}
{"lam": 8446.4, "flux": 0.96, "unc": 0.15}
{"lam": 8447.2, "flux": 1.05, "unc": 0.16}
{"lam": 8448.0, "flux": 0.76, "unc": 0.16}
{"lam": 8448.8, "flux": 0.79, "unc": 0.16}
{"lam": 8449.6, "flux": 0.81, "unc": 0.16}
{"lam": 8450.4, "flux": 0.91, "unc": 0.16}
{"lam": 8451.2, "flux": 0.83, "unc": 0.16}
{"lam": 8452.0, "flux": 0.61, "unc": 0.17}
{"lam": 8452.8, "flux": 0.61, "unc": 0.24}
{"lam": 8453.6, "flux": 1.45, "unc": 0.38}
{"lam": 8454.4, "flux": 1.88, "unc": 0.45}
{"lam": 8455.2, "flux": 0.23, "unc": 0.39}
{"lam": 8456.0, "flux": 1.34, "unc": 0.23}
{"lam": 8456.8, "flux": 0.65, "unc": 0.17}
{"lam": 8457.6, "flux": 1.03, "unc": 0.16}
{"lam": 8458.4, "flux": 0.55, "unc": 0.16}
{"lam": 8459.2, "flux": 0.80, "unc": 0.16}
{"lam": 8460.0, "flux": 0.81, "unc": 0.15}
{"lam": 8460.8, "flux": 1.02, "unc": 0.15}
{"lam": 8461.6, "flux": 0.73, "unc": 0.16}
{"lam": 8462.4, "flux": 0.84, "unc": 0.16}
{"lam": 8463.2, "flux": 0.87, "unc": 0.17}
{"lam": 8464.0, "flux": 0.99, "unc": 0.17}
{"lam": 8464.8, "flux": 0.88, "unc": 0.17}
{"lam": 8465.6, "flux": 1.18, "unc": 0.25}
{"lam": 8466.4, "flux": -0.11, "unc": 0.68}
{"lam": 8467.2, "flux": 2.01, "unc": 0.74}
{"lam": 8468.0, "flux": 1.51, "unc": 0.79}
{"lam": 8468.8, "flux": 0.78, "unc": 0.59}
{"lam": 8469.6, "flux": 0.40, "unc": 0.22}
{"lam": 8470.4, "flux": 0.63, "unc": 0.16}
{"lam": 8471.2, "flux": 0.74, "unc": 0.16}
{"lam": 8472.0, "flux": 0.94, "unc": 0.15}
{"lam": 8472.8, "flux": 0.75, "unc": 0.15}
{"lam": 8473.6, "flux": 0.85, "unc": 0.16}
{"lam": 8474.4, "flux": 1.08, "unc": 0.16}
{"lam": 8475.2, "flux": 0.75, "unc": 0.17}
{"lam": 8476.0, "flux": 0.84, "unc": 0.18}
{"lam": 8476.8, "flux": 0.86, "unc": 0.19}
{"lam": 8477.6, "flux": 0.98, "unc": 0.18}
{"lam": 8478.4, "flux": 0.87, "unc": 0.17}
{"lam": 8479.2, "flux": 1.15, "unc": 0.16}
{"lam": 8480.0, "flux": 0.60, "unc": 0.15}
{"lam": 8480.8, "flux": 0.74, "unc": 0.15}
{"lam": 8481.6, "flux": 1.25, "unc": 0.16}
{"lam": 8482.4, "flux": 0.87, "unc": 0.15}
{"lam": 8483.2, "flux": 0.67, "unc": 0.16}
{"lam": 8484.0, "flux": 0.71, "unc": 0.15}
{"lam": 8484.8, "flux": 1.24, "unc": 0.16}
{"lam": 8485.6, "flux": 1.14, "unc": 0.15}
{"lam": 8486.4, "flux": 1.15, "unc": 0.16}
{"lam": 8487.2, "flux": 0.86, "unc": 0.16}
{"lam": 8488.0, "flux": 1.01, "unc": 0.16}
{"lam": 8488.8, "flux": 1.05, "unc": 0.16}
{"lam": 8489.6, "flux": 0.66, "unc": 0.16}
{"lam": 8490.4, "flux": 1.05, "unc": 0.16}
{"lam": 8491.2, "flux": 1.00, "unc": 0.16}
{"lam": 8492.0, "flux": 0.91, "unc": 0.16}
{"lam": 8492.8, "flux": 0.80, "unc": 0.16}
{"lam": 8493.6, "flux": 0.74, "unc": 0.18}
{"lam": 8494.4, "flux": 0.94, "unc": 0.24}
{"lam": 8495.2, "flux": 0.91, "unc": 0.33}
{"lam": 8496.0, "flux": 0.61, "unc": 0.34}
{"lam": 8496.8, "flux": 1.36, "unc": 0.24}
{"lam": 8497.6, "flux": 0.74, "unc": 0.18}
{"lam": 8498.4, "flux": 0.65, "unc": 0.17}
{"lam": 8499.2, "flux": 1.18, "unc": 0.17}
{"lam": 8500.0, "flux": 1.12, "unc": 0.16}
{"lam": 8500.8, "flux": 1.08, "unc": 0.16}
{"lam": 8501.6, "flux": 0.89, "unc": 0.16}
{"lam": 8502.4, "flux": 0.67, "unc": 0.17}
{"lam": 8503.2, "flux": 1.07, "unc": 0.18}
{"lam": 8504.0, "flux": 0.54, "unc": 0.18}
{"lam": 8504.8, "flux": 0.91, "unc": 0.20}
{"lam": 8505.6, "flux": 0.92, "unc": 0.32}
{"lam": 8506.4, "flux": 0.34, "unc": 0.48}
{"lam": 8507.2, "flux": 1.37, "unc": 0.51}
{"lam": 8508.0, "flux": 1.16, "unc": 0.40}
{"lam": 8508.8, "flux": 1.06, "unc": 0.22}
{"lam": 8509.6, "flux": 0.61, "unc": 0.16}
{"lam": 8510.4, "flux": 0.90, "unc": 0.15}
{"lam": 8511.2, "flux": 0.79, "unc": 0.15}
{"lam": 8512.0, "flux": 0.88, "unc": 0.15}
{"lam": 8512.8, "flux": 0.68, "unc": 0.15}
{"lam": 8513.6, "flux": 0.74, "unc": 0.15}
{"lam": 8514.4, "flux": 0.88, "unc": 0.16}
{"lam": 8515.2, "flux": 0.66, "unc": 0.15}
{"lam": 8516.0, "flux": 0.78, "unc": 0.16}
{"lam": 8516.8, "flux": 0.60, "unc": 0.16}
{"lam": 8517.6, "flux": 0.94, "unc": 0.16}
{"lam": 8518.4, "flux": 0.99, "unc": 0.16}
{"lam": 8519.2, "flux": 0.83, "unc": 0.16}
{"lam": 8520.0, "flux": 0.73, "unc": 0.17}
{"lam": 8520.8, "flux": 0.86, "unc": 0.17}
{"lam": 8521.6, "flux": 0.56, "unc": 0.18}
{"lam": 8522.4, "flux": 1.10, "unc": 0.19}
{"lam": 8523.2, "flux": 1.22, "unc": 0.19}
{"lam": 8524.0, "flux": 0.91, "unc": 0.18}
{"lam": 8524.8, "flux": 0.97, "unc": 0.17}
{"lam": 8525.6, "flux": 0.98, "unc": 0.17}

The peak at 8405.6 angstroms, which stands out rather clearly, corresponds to H-beta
